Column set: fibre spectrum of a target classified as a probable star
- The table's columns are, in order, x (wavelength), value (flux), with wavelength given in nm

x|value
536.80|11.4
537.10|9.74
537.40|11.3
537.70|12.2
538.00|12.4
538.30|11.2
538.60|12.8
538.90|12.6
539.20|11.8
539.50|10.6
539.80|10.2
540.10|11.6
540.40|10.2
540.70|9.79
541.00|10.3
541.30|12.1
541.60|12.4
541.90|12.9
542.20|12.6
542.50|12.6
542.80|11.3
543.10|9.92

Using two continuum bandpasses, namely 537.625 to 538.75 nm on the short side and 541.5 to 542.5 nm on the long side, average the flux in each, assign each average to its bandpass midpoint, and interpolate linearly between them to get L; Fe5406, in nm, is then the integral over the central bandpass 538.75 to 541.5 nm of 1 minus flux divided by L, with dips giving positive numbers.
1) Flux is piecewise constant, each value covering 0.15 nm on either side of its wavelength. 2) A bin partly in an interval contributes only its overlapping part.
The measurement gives 0.299 nm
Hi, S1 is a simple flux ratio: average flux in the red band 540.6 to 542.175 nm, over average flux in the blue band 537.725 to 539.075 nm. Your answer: 0.95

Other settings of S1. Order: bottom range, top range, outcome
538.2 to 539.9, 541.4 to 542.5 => 1.09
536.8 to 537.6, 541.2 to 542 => 1.16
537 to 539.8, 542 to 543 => 1.04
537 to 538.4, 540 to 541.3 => 0.93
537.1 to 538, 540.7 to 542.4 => 1.03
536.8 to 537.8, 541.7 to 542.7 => 1.14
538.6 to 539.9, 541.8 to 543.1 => 1.05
